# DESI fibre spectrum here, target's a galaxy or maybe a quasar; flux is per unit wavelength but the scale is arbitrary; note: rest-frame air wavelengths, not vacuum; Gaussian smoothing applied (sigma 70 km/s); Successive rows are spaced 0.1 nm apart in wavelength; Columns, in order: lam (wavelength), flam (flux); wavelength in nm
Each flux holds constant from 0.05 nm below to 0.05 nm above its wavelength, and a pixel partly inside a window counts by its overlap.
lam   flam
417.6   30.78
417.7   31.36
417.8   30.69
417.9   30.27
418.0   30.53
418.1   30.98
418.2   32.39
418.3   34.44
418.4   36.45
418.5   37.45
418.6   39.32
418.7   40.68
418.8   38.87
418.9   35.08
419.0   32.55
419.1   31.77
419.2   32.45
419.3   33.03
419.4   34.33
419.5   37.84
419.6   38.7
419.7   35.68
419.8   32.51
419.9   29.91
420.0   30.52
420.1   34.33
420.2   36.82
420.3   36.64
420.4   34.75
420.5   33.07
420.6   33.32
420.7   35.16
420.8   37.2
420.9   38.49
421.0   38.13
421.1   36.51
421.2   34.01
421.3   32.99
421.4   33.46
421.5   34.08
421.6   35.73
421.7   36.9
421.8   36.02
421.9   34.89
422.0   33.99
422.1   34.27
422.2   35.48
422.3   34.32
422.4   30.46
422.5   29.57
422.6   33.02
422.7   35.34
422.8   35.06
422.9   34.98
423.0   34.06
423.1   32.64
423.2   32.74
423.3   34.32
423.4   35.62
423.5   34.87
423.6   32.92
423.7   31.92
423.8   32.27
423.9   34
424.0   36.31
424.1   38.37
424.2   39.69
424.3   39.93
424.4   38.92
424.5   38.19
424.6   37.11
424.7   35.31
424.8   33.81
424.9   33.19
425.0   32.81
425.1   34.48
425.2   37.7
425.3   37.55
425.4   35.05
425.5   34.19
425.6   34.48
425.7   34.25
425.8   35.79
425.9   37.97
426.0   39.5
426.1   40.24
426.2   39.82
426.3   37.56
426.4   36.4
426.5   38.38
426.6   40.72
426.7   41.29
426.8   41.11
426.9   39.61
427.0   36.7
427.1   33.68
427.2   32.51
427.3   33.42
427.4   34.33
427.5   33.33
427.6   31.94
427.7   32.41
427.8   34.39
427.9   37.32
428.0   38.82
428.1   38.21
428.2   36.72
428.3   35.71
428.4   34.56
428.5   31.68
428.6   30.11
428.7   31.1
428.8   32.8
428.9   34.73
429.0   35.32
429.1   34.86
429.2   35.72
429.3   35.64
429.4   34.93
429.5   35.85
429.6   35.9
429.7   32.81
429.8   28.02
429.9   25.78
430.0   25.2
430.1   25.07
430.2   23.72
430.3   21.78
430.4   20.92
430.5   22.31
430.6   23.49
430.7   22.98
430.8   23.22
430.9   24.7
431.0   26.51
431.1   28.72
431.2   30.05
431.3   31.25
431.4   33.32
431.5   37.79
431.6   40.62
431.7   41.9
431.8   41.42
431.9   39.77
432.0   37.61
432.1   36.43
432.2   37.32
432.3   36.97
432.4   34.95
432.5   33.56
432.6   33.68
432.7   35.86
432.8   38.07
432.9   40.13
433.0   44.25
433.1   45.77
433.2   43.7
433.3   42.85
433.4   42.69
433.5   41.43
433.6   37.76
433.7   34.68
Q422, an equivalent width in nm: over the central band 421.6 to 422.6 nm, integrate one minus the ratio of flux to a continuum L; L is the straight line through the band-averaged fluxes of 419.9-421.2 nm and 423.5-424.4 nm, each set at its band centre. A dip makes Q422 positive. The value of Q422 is 0.04 nm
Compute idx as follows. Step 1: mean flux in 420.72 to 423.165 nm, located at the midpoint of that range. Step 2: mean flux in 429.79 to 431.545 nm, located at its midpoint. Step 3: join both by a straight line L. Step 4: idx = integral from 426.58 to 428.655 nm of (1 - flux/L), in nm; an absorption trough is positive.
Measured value -0.45 nm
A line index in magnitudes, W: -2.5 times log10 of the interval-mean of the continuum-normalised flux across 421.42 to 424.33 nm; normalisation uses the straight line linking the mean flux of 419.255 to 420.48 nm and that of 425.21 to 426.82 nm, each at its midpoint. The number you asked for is 0.05 mag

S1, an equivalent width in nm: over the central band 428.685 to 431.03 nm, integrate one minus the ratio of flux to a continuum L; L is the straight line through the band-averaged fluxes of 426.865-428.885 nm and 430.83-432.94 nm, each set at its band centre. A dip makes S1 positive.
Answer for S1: 0.40 nm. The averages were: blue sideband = 34.4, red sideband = 35.1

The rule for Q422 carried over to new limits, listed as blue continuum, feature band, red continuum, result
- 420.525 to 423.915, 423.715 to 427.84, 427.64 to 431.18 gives -0.48 nm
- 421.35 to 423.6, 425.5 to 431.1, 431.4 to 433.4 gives 0.59 nm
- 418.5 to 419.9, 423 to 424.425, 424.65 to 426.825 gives 0.05 nm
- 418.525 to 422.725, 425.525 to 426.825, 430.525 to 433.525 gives -0.11 nm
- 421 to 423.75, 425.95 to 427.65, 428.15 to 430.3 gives -0.23 nm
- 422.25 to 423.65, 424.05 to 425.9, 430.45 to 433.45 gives -0.13 nm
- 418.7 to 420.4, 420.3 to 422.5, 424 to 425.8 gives 0.02 nm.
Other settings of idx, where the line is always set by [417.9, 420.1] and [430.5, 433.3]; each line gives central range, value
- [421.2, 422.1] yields 0.00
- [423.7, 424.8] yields -0.06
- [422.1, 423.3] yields 0.04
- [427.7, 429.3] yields 0.00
